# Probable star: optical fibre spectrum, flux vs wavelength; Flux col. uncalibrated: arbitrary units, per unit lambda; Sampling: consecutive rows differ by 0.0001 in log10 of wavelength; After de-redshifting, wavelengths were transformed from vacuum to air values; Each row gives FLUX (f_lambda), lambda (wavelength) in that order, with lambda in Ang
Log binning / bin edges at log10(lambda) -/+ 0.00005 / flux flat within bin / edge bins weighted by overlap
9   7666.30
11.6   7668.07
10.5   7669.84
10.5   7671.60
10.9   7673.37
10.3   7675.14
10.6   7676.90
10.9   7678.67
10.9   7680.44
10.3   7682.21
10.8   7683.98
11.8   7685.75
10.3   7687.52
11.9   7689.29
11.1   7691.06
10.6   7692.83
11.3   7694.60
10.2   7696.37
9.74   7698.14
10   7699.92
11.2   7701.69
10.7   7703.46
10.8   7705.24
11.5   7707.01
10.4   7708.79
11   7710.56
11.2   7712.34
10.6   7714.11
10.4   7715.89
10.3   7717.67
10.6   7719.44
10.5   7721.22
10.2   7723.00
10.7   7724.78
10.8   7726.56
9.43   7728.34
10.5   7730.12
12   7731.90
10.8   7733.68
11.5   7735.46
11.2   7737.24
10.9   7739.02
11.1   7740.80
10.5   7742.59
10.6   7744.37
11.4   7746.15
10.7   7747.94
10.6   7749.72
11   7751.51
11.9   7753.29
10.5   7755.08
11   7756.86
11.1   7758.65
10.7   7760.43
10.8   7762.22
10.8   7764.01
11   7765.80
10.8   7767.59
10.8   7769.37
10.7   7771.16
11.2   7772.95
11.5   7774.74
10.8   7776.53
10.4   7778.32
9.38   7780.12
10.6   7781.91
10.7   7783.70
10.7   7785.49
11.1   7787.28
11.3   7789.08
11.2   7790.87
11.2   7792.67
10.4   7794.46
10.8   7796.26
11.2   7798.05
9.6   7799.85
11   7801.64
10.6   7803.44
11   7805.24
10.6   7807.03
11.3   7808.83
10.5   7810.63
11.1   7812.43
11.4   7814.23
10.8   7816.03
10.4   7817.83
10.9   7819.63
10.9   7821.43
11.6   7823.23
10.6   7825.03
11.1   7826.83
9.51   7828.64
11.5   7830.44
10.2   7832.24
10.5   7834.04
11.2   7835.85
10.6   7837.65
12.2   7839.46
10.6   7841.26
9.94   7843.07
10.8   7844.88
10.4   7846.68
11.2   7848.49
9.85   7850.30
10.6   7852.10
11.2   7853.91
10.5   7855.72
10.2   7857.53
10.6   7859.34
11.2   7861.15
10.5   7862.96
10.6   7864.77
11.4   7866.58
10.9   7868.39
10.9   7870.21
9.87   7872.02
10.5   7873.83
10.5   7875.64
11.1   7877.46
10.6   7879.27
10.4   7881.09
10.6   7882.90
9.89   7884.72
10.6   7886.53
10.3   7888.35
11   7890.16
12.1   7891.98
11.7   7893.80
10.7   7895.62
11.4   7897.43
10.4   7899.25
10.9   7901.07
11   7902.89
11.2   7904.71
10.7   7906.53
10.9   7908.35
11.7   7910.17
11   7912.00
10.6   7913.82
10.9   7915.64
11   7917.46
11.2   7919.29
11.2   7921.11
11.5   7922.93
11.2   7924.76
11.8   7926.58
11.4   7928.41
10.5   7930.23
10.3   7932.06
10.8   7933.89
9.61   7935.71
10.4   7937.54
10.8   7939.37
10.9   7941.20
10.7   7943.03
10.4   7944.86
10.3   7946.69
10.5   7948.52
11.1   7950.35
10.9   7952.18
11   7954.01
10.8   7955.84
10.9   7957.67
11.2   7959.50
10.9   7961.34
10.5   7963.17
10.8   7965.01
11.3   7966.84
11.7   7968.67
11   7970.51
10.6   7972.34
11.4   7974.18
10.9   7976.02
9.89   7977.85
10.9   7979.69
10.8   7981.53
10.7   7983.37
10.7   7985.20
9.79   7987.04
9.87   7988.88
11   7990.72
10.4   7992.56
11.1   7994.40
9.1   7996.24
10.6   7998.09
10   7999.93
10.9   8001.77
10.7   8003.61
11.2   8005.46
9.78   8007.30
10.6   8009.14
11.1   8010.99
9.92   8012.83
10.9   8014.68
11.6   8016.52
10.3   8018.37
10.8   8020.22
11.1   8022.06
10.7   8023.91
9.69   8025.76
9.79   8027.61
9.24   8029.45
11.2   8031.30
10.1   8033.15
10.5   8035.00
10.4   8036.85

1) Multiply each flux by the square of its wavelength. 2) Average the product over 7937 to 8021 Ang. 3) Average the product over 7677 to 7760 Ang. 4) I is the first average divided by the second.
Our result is 1.1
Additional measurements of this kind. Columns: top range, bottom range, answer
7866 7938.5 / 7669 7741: 1.06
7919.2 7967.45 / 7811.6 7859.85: 1.04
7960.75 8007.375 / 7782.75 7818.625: 1.03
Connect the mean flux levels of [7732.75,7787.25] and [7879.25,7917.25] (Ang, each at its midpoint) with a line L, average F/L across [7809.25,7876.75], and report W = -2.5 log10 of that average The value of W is 0.01 mag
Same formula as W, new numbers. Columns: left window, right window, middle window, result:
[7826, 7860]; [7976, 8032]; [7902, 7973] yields -0.03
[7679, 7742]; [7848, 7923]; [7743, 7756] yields -0.02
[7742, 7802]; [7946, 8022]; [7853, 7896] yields 0.00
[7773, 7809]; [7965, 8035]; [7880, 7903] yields -0.02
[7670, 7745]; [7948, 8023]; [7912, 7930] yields -0.04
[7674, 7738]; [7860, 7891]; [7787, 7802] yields -0.02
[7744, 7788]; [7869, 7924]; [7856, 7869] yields 0.01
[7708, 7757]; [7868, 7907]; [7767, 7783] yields 0.01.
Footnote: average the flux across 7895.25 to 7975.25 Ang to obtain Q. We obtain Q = 10.9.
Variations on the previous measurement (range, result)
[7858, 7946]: 10.8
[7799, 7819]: 10.8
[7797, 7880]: 10.7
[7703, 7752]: 10.8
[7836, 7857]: 10.7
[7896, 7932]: 11.1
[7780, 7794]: 10.8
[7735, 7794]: 10.9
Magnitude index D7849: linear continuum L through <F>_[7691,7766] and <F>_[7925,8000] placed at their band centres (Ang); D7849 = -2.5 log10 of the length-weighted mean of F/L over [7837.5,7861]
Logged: 0.01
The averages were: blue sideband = 10.8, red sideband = 10.7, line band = 10.7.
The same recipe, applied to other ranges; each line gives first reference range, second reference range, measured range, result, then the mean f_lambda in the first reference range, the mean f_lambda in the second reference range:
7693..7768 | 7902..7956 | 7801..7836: 0.00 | 10.8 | 10.9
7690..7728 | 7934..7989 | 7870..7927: -0.02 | 10.6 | 10.7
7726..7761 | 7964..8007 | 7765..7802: 0.01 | 10.9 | 10.7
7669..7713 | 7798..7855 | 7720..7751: 0.00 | 10.8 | 10.8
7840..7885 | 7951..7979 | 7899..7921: -0.02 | 10.6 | 10.9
